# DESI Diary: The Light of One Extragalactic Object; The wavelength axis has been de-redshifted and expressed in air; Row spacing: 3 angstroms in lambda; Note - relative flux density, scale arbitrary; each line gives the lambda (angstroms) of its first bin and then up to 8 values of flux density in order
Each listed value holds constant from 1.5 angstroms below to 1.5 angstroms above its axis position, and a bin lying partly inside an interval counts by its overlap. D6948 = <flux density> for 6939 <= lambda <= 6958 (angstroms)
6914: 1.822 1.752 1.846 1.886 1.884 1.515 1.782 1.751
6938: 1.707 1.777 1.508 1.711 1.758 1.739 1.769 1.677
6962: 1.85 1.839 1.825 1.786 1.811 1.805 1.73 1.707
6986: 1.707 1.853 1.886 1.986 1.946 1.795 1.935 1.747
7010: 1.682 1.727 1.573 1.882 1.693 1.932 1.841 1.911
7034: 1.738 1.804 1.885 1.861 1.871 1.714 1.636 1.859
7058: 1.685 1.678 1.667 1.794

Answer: 1.71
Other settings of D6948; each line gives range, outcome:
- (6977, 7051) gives 1.81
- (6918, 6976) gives 1.76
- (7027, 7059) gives 1.8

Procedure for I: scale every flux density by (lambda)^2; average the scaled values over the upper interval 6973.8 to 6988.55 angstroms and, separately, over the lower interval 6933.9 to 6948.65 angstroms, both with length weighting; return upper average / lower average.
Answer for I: 1.0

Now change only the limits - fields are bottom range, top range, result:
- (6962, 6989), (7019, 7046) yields 1.05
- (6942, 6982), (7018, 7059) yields 1.05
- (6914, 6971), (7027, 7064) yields 1.05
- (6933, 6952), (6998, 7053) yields 1.08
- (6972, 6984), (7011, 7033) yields 1.03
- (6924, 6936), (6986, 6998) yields 1.11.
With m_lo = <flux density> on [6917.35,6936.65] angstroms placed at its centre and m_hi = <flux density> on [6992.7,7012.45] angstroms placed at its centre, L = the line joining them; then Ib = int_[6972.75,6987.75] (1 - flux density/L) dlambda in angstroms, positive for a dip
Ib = 0.6 angstroms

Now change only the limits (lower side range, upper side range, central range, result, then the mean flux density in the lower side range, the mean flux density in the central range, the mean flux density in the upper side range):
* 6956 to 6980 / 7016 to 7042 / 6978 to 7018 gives 0.33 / 1.79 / 1.79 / 1.82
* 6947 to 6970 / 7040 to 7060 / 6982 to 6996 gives -0.40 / 1.78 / 1.83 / 1.78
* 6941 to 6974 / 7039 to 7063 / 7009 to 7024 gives 0.36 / 1.75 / 1.72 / 1.77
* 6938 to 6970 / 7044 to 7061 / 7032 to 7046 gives -0.65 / 1.74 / 1.83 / 1.75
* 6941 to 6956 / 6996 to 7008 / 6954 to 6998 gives -0.55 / 1.7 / 1.81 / 1.87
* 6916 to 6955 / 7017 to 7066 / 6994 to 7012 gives -0.72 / 1.74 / 1.84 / 1.79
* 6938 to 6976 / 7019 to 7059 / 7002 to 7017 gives 0.39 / 1.75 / 1.74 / 1.81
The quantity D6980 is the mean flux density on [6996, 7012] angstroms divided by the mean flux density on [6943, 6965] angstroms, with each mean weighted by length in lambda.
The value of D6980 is 1.05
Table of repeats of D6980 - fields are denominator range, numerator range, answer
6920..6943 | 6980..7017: 1.02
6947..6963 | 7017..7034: 1.05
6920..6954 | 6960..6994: 1.04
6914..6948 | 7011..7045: 1.04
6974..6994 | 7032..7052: 1.01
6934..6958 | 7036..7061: 1.04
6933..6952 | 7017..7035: 1.07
